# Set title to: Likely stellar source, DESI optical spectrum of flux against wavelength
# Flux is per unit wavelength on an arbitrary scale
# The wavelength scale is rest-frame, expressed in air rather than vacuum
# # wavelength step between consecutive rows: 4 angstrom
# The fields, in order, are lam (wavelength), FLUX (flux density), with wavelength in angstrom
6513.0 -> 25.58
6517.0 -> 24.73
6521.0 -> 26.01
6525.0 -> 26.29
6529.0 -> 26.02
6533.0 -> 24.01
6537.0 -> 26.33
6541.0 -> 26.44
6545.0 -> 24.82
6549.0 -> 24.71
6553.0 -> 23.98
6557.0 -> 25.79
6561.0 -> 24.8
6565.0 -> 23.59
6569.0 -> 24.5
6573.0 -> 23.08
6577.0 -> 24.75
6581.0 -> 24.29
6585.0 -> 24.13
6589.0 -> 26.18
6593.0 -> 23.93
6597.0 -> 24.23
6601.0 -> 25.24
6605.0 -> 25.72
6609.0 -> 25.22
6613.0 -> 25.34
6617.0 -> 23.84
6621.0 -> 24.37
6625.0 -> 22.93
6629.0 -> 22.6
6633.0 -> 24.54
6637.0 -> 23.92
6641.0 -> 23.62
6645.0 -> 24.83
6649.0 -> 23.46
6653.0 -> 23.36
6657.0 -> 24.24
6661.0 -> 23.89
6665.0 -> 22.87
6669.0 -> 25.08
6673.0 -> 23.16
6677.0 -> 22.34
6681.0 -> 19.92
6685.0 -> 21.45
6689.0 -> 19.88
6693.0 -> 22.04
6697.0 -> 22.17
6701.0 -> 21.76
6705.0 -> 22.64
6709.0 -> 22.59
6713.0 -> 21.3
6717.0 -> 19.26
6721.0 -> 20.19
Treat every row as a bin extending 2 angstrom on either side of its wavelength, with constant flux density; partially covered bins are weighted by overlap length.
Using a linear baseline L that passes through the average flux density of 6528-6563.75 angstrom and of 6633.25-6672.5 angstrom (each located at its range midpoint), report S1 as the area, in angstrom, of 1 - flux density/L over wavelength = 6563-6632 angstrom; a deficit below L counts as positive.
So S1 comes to 0.6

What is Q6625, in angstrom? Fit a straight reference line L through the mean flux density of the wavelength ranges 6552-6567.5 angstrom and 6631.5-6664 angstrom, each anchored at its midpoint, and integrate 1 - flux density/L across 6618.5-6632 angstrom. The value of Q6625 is 0.4 angstrom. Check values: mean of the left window 24.6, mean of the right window 23.9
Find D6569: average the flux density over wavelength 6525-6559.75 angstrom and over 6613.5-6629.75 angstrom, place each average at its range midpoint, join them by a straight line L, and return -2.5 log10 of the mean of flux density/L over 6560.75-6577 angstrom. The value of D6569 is 0.03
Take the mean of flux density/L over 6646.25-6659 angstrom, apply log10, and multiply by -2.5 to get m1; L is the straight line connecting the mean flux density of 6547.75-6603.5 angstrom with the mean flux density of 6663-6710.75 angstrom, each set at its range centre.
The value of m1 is -0.040 mag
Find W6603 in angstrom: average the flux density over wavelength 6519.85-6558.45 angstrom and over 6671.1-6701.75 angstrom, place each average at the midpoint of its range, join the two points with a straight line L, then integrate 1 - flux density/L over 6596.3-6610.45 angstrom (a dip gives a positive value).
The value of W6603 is -0.85 angstrom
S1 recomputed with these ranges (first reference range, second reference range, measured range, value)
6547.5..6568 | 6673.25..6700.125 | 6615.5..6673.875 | -3.5 angstrom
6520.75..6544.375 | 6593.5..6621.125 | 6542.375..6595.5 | 1.7 angstrom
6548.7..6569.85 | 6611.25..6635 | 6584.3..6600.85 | -0.3 angstrom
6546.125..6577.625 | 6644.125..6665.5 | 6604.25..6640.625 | -0.3 angstrom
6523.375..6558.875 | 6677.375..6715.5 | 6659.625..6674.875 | -1.0 angstrom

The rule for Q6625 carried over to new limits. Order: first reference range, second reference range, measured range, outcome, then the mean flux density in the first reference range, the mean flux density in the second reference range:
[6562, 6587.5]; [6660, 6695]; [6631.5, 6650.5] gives -1.0 angstrom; 24.1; 22.2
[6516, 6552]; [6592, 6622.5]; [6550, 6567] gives 0.5 angstrom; 25.5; 24.8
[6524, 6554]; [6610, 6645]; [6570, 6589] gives 0.3 angstrom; 25.3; 24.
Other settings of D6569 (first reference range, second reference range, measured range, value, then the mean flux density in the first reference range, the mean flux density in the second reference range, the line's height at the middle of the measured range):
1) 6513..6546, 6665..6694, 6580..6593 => -0.02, 25.6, 22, 24.3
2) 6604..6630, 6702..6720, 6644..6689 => -0.01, 24.3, 21.4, 22.8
